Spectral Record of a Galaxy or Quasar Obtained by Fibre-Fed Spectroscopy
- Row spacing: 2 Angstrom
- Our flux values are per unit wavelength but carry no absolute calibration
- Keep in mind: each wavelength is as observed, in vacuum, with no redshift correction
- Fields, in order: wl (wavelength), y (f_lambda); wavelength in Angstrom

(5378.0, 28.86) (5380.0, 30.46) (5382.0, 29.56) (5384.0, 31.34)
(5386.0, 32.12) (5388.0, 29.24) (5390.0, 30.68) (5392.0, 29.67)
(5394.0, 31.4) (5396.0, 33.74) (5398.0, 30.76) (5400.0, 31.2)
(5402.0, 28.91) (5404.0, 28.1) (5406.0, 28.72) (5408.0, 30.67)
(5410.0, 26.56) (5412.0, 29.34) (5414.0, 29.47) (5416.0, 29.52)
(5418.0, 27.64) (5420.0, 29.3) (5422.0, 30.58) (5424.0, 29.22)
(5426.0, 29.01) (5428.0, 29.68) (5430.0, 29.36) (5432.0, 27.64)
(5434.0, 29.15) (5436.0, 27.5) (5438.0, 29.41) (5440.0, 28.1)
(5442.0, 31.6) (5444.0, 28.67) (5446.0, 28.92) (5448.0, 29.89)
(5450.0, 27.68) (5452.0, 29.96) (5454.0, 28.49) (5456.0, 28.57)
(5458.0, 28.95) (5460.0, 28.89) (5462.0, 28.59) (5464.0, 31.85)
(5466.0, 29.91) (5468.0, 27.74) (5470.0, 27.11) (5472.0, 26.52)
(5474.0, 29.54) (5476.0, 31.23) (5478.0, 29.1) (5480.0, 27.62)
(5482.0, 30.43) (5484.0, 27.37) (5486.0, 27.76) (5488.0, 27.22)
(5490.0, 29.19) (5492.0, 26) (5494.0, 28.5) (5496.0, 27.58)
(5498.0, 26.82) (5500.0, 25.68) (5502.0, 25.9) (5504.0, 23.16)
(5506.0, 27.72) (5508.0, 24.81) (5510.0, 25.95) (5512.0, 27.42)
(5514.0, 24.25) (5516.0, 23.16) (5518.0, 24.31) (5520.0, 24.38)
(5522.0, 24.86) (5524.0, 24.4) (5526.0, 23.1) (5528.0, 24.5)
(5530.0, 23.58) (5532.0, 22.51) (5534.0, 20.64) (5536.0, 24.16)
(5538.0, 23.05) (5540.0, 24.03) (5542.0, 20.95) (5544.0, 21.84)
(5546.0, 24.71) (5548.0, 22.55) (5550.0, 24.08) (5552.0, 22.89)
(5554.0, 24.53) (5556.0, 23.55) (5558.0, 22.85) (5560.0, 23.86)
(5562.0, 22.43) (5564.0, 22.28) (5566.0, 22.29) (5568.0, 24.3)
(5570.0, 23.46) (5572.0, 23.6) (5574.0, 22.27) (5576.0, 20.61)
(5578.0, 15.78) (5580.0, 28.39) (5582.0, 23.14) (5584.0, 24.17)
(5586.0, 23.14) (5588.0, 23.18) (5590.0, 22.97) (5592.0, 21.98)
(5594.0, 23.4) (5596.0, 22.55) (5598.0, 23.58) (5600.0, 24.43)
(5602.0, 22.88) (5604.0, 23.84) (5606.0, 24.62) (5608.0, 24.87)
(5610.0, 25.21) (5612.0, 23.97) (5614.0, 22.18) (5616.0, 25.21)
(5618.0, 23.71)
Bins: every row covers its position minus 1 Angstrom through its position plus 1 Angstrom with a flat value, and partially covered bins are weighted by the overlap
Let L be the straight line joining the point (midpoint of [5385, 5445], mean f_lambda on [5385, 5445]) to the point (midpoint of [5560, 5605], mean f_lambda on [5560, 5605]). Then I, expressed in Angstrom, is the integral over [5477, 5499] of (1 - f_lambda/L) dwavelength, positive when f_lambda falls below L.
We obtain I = -1.0 Angstrom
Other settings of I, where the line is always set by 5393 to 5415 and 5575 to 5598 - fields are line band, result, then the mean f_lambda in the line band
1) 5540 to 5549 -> 0.62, 22.7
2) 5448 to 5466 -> -0.91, 29.2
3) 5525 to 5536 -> 0.85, 23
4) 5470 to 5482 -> -0.77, 28.8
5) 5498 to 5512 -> 0.08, 25.8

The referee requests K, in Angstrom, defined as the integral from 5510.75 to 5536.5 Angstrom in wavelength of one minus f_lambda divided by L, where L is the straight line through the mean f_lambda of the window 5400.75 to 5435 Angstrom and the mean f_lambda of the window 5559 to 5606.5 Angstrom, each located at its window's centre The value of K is 1.3 Angstrom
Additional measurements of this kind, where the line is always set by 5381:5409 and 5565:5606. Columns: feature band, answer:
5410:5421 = 0.3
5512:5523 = 0.5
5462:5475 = -0.6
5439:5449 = -0.3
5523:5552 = 2.0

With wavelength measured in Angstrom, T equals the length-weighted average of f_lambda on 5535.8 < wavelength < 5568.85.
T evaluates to 23.2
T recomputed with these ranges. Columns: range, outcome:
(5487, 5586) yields 24.1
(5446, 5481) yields 28.9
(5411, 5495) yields 28.9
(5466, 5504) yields 27.8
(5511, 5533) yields 24.2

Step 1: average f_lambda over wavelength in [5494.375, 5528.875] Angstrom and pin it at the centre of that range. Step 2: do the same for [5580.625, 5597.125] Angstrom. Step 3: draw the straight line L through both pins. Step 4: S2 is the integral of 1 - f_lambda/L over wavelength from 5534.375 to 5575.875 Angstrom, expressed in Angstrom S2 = 1.7 Angstrom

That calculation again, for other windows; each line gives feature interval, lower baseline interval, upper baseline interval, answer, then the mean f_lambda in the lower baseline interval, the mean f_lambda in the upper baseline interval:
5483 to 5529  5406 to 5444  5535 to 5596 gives -0.4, 29.1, 23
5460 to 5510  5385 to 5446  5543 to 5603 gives -2.0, 29.6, 23.1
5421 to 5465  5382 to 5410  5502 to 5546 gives -1.9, 30.3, 24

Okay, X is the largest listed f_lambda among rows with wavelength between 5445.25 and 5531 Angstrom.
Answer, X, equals 31.85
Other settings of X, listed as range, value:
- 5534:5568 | 24.71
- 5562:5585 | 28.39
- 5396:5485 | 33.74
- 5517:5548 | 24.86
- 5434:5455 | 31.6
